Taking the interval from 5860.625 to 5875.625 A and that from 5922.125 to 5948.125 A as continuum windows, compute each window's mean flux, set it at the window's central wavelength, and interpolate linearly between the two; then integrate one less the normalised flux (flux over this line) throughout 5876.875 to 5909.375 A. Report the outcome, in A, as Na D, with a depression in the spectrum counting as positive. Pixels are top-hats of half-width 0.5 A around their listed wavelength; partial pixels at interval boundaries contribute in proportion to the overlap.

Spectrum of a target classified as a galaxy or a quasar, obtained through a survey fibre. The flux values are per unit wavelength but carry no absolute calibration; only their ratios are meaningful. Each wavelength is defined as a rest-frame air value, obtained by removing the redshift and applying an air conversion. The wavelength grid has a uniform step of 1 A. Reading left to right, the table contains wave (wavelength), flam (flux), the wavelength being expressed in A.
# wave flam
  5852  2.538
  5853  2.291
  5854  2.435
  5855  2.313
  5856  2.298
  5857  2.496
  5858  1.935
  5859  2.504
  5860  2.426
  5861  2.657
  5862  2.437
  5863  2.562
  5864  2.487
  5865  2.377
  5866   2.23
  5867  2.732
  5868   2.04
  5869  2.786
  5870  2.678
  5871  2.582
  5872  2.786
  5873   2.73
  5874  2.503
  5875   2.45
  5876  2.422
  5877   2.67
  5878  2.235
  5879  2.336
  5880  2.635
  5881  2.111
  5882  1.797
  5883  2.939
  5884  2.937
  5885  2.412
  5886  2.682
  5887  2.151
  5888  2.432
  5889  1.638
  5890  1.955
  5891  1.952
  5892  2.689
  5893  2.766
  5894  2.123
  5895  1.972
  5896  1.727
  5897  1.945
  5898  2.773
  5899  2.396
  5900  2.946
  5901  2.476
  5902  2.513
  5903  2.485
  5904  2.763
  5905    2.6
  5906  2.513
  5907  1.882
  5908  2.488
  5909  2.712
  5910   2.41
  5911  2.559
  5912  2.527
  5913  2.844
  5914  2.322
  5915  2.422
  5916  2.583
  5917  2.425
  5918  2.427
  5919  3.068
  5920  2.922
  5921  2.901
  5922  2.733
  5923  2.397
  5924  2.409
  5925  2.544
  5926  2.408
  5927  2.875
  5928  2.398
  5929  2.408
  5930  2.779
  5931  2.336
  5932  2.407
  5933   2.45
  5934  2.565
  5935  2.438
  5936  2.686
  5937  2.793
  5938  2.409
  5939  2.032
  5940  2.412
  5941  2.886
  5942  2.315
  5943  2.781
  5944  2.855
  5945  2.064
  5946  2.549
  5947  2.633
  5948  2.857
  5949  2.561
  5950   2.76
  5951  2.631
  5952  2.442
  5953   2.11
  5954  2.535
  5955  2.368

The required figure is 1.95 A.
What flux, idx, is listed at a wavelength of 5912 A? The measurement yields 2.527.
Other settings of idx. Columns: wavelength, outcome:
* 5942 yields 2.315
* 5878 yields 2.235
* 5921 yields 2.901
